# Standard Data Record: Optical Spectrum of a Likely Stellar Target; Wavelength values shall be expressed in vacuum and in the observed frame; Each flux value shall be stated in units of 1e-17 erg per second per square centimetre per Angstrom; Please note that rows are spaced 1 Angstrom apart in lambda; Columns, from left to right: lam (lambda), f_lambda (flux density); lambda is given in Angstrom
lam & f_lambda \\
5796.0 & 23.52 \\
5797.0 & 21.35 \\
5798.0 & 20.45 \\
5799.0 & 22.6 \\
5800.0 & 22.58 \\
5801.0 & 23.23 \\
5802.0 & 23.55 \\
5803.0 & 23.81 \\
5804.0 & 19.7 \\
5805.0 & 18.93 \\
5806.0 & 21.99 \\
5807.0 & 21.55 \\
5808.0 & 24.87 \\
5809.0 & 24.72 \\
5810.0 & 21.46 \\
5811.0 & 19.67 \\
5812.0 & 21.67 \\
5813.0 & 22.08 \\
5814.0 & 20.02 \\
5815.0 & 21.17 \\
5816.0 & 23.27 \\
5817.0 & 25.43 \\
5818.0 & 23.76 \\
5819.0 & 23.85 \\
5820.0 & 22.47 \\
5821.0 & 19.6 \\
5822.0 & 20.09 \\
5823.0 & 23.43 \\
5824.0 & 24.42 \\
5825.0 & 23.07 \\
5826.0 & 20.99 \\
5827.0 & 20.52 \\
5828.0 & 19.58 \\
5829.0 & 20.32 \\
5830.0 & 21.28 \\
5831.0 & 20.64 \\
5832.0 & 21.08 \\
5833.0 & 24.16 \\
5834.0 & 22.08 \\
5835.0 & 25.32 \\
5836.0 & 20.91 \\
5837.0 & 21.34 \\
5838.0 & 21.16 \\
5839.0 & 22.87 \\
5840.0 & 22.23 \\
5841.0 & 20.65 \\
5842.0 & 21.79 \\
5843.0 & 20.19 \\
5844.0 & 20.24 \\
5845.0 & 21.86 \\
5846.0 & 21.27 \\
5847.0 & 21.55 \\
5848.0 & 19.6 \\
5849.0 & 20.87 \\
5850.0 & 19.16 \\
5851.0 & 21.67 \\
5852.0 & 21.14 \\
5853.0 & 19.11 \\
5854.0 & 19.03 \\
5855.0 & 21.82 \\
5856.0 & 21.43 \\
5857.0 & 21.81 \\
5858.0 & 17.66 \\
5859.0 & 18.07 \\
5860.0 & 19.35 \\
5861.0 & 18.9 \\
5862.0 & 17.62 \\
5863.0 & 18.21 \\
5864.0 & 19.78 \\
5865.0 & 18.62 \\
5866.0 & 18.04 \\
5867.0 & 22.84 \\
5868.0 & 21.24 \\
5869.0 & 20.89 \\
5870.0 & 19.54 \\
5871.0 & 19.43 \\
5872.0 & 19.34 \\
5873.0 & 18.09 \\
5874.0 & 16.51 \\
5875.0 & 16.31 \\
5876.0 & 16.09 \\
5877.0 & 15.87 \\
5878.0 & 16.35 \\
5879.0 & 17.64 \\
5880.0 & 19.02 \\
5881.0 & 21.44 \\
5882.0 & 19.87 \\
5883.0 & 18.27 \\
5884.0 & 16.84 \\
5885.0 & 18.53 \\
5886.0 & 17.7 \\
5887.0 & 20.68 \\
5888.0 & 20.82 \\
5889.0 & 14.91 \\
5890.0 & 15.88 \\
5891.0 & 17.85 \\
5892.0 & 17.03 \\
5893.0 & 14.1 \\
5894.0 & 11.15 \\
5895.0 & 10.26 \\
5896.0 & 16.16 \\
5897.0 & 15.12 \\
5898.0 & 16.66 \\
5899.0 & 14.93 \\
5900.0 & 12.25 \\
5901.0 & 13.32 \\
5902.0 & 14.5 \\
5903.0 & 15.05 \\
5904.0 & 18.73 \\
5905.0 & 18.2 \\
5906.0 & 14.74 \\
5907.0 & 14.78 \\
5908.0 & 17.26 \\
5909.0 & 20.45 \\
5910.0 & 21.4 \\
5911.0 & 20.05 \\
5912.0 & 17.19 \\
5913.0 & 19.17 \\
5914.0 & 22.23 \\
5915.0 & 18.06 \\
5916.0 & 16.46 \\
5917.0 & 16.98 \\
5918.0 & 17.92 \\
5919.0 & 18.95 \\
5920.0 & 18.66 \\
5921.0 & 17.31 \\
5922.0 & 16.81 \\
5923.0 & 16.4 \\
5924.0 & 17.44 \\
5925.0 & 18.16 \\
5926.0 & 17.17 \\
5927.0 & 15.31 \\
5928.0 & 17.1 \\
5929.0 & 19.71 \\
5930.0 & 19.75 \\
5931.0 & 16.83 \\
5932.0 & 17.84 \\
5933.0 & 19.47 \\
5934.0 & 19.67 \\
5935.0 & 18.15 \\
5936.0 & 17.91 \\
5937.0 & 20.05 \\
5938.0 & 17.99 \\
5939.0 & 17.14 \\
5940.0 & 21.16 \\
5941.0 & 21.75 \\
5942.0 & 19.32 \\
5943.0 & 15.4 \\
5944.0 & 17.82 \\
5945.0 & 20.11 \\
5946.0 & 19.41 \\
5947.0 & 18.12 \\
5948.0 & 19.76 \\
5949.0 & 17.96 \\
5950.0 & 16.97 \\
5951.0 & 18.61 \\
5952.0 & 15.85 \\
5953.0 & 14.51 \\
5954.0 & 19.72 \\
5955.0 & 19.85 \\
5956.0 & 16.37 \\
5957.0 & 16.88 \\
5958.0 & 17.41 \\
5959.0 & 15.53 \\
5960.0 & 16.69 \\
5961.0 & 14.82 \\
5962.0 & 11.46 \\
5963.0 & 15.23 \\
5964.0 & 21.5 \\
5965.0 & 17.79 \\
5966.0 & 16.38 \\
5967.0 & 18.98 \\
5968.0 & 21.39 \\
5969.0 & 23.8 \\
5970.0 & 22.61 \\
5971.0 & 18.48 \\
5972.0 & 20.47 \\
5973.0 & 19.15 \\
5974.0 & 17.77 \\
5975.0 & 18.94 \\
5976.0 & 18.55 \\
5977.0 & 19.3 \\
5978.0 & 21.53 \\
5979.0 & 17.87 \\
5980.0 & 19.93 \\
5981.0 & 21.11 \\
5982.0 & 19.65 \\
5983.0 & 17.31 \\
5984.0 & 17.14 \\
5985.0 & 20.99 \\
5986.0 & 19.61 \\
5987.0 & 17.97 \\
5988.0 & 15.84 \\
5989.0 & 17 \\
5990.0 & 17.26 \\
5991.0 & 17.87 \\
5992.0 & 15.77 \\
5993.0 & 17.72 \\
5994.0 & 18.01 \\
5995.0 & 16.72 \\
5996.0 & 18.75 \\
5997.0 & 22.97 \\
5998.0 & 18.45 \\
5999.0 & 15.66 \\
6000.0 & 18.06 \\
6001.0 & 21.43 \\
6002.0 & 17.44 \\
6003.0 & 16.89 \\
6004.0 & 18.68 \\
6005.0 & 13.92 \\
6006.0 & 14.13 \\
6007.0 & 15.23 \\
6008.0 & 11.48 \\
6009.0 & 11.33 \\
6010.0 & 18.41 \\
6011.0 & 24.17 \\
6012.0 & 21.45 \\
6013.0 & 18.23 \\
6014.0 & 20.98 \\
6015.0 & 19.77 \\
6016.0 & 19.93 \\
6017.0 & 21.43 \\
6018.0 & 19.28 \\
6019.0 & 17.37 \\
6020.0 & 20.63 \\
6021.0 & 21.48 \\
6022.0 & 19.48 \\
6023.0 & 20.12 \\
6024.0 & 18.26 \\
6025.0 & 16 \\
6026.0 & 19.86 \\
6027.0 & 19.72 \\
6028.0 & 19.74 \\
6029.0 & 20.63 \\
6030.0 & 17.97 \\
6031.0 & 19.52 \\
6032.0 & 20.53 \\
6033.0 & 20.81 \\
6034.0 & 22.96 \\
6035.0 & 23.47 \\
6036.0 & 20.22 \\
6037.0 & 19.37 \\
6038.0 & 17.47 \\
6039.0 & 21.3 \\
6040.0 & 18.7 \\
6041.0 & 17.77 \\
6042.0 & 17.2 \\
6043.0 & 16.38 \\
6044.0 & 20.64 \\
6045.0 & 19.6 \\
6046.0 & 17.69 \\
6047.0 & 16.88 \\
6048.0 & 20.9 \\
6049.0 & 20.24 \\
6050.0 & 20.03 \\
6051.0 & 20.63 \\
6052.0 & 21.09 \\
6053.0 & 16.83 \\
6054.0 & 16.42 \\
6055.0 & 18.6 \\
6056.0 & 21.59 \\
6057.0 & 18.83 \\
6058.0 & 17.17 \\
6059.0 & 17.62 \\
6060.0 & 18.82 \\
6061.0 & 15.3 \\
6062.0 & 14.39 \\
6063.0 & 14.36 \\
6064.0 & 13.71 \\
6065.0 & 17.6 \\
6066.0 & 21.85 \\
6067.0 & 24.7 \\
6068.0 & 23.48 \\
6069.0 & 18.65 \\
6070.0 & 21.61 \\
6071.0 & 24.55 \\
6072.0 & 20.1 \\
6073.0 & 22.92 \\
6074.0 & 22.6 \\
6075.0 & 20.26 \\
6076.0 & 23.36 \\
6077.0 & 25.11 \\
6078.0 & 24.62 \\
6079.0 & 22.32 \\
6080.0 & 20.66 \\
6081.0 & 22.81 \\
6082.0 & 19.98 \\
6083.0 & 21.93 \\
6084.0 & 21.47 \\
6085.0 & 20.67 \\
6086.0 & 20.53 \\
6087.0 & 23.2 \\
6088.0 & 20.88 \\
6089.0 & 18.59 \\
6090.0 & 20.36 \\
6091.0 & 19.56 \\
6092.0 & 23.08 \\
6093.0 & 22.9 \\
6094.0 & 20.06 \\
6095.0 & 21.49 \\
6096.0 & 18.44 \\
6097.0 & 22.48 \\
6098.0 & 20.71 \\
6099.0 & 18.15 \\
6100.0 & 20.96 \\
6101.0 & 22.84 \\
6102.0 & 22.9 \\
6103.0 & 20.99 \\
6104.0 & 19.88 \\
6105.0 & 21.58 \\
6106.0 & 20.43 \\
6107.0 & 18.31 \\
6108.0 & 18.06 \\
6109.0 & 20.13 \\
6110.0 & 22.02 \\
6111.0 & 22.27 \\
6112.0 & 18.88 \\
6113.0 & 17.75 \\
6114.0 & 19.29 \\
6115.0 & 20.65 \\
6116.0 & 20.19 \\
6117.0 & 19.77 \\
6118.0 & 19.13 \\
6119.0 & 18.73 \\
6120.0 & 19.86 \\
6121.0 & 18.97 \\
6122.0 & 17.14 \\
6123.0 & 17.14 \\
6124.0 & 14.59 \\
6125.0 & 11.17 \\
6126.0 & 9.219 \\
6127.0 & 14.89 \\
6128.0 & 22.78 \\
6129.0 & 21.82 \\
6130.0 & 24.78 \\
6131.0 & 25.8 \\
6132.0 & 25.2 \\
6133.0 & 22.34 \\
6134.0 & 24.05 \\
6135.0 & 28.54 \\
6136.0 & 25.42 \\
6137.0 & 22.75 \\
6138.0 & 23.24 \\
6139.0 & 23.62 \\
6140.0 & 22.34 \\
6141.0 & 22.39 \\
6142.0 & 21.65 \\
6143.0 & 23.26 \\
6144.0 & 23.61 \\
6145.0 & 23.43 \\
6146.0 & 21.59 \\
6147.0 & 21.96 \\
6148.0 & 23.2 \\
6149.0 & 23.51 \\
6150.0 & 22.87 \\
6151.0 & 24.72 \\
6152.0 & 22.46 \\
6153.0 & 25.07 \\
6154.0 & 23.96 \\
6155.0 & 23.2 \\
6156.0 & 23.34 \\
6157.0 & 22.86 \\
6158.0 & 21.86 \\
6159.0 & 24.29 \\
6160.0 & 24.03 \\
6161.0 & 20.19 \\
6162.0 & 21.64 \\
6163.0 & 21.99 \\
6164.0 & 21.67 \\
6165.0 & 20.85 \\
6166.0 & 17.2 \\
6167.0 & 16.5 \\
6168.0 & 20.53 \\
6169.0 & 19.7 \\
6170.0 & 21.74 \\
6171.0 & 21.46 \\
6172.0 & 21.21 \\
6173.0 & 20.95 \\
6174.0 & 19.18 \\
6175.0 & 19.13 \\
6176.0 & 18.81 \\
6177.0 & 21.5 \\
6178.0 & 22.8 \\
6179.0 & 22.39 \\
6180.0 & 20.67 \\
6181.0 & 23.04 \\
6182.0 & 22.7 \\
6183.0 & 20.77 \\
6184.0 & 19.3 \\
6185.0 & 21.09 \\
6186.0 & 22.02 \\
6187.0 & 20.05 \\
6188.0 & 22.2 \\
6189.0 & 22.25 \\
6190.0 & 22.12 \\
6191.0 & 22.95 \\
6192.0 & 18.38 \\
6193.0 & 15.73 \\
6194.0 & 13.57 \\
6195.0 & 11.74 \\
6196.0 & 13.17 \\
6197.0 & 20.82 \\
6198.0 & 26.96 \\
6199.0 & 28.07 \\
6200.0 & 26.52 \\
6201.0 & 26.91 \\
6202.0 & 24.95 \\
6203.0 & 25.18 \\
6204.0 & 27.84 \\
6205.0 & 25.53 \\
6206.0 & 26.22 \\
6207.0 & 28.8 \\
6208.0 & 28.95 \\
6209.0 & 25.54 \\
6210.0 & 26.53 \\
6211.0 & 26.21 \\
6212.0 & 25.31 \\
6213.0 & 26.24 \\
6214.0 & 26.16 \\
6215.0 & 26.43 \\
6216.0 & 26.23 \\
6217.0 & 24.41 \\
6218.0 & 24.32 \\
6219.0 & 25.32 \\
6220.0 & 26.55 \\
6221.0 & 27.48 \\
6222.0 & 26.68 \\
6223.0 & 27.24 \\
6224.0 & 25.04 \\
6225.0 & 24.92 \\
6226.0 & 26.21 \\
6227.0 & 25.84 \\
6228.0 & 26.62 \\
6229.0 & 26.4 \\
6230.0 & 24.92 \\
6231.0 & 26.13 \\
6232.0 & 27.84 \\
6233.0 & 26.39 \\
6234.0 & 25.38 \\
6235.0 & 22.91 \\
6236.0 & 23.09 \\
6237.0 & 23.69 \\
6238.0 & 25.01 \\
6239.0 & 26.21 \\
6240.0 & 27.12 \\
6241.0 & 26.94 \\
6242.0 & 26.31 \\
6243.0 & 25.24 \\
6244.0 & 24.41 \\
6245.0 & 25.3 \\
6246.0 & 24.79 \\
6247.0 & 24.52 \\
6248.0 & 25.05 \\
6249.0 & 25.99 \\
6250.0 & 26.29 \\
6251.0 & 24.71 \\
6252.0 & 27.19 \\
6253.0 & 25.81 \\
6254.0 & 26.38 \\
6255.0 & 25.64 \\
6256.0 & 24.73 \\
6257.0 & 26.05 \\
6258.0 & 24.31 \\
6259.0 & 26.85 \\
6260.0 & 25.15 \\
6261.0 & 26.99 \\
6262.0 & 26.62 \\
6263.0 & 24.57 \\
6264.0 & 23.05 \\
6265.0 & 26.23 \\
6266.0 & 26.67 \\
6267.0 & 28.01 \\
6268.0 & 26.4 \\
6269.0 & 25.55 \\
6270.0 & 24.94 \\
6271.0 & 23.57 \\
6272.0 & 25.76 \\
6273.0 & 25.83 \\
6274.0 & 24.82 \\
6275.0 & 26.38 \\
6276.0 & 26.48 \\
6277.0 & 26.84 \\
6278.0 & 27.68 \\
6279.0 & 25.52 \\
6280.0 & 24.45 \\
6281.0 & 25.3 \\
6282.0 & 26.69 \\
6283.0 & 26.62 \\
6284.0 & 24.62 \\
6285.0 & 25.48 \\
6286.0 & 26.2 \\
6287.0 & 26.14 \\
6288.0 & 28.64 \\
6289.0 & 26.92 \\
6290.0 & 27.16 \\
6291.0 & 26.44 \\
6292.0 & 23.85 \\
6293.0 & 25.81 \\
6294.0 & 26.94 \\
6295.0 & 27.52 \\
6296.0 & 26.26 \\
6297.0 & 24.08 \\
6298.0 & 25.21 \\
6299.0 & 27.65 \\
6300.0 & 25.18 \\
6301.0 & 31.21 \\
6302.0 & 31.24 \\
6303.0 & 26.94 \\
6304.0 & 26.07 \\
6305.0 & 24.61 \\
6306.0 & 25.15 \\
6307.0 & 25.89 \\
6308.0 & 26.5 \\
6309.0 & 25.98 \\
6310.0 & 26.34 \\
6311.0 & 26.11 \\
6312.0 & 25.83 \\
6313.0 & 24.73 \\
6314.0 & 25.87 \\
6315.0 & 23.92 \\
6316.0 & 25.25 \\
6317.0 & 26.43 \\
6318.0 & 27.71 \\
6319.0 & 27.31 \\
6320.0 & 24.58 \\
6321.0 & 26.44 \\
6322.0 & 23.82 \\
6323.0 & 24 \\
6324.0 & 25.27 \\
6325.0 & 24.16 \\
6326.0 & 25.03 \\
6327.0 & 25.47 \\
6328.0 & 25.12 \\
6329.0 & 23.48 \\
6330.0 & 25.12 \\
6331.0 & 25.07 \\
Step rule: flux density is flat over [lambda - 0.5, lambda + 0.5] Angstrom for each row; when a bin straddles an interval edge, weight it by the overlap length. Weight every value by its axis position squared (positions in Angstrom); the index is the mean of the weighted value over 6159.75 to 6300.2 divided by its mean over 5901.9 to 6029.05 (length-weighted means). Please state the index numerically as 1.46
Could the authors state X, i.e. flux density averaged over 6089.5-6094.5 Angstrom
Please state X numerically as 21.2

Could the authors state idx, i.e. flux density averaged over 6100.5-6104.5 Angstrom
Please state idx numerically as 21.7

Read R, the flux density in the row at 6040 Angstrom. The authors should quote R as 18.7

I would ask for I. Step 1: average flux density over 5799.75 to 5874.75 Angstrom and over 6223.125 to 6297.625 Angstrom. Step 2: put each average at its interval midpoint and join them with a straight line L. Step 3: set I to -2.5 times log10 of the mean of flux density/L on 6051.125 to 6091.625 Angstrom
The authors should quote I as 0.17 mag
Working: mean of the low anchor 21.1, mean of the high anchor 25.8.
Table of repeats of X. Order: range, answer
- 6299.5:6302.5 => 29.2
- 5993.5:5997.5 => 19.1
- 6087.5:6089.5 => 19.7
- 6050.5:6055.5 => 18.7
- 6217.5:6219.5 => 24.8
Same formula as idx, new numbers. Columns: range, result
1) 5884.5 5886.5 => 18.1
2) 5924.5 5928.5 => 16.9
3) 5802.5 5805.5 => 20.8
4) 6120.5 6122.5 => 18.1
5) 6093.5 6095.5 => 20.8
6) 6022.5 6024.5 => 19.2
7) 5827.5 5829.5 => 19.9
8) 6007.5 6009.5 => 11.4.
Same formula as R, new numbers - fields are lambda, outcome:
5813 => 22.08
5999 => 15.66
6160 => 24.03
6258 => 24.31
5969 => 23.8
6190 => 22.12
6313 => 24.73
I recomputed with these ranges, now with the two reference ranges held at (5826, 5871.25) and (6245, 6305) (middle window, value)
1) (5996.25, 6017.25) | 0.24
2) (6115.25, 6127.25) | 0.39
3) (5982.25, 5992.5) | 0.25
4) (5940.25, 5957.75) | 0.20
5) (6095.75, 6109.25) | 0.17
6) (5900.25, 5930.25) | 0.22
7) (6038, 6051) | 0.22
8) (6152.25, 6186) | 0.16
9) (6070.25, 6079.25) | 0.03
